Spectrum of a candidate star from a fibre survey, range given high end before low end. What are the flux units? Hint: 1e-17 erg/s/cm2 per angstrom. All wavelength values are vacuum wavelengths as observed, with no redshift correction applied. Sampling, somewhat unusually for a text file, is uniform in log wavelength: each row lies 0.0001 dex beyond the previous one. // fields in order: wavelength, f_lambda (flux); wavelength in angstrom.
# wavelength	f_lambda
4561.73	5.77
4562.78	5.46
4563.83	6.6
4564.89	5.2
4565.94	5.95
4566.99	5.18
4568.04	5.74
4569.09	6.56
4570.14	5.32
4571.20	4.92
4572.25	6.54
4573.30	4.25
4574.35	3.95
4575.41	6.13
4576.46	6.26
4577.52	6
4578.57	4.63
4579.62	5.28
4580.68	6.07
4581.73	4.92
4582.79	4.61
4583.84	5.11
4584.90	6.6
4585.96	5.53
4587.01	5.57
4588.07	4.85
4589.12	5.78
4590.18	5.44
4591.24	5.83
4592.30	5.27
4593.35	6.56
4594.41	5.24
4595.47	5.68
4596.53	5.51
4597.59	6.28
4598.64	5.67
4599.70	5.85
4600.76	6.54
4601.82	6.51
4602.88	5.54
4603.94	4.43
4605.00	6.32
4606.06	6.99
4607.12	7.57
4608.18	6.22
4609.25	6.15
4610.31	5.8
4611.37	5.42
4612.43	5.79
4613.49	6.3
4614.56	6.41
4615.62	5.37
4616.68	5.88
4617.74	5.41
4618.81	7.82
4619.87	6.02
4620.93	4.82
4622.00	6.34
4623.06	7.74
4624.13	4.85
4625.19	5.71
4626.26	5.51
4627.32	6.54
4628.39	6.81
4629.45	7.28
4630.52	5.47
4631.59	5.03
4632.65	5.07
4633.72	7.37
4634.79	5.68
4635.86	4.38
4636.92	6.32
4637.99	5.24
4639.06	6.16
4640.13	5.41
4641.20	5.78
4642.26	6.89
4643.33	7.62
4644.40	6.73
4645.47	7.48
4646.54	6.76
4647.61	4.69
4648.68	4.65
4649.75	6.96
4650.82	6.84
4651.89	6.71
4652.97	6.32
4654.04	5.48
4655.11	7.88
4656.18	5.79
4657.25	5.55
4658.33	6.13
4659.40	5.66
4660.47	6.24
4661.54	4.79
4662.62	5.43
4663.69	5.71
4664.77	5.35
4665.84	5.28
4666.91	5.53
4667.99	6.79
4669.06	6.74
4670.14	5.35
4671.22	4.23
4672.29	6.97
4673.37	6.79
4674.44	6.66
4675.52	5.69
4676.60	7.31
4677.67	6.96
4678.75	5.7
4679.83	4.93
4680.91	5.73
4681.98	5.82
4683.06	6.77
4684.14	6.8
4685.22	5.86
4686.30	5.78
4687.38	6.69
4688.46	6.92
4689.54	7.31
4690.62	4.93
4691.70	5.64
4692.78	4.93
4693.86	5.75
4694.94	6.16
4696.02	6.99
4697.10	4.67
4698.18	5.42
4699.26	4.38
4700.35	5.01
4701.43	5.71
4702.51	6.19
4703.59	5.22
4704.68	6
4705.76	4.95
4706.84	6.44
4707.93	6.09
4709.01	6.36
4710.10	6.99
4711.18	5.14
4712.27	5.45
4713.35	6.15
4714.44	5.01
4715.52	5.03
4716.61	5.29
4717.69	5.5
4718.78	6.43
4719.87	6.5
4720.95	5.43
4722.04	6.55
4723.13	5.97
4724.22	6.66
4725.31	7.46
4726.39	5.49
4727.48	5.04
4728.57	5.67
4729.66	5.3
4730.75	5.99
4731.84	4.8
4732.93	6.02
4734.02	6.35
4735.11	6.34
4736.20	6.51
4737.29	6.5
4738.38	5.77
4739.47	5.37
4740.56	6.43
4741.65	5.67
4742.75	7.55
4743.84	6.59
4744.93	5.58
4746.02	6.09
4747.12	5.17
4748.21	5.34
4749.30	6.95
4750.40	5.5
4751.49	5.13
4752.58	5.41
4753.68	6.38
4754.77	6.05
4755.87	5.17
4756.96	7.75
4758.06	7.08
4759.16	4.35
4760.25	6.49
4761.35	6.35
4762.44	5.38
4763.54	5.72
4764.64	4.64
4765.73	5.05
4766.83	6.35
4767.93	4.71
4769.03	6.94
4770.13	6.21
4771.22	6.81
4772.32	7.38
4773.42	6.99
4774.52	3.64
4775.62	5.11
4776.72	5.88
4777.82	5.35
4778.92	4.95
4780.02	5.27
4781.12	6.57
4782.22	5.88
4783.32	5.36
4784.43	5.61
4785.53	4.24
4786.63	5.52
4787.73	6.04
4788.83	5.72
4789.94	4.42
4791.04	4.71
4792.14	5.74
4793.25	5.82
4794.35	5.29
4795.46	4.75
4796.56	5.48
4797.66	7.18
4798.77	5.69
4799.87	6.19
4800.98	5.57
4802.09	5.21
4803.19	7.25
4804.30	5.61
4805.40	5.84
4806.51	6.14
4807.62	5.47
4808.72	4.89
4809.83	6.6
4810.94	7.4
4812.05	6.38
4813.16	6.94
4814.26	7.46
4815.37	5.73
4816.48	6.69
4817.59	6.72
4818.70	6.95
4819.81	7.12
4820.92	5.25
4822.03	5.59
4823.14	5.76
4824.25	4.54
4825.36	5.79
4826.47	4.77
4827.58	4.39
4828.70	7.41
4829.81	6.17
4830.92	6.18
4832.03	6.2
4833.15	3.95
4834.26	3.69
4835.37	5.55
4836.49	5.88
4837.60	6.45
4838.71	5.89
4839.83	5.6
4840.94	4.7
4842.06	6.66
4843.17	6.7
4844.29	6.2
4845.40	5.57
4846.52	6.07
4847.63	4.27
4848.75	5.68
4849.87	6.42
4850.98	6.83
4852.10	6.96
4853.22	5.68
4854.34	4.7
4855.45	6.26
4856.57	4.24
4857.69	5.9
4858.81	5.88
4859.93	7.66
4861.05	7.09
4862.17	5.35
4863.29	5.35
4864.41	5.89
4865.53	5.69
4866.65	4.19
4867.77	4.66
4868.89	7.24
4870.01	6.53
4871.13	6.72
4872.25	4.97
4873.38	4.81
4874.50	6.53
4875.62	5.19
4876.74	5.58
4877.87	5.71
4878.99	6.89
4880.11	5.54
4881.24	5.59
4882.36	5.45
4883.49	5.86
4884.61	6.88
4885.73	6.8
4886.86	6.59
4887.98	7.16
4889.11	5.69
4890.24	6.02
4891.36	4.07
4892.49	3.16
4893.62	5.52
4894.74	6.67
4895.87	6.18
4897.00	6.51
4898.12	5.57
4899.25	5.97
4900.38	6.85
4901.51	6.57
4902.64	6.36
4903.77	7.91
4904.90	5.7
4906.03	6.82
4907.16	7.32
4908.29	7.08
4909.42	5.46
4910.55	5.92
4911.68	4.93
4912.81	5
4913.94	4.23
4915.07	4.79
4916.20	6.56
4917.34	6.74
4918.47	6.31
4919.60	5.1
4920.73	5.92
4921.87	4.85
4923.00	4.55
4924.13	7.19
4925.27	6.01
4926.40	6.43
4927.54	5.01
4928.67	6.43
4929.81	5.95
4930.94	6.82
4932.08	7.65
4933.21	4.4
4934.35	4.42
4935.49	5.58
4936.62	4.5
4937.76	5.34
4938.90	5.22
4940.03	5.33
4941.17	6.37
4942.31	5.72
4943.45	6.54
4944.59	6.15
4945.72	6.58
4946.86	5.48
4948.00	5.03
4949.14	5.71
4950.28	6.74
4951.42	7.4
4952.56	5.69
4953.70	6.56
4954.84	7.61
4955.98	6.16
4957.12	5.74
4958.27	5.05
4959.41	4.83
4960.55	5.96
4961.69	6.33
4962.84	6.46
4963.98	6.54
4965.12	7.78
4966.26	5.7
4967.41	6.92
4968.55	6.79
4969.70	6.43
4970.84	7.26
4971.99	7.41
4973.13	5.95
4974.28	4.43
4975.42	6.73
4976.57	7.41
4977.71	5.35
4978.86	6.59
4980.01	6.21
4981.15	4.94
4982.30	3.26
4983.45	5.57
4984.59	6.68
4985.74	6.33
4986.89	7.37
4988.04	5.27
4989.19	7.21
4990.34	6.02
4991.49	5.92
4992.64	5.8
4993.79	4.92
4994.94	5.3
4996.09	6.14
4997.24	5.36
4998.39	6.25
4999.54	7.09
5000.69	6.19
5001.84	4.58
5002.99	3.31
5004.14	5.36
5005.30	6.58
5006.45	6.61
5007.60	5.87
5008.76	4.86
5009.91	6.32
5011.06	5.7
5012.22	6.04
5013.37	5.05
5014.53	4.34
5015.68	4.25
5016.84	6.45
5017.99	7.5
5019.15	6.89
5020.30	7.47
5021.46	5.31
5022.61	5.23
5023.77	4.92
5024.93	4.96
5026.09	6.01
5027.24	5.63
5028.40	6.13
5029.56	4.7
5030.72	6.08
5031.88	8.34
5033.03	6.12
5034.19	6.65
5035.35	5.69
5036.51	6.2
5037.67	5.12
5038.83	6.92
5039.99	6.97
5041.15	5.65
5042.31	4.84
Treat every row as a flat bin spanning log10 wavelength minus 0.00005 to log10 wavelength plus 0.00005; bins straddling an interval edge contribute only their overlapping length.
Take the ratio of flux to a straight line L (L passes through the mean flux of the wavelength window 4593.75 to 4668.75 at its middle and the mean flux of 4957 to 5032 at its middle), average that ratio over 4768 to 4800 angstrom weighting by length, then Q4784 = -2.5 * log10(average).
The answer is 0.06 mag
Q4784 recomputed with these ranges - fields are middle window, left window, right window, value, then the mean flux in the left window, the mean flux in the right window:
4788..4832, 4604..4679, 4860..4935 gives 0.008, 6.09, 5.9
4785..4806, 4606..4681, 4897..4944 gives 0.070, 6.07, 5.89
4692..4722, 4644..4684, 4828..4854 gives 0.060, 6.07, 5.84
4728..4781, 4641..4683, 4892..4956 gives 0.031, 6.11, 5.94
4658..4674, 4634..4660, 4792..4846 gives 0.057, 6.14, 5.9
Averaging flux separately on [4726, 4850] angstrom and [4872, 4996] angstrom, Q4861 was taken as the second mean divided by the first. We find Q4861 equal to 1.03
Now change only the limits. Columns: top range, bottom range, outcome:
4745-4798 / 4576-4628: 0.97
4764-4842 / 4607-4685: 0.95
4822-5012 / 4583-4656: 0.98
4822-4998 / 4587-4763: 0.99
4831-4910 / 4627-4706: 0.99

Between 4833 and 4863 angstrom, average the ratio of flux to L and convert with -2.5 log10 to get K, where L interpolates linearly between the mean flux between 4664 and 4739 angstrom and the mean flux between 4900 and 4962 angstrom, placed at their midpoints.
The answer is 0.03 mag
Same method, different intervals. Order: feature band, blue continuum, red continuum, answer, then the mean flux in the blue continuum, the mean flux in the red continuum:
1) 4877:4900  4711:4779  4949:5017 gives 0.008 mag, 5.88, 5.97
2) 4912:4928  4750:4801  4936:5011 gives 0.055 mag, 5.7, 5.98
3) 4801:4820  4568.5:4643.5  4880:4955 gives -0.078 mag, 5.83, 5.93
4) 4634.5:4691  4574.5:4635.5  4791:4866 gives -0.038 mag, 5.87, 5.88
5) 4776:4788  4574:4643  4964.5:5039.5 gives 0.077 mag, 5.85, 5.97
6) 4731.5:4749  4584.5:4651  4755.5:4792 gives -0.051 mag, 6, 5.69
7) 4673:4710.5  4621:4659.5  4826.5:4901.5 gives 0.013 mag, 6.12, 5.82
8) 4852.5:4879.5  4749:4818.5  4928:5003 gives 0.026 mag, 5.86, 6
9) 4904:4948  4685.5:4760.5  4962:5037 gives 0.028 mag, 5.9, 5.98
